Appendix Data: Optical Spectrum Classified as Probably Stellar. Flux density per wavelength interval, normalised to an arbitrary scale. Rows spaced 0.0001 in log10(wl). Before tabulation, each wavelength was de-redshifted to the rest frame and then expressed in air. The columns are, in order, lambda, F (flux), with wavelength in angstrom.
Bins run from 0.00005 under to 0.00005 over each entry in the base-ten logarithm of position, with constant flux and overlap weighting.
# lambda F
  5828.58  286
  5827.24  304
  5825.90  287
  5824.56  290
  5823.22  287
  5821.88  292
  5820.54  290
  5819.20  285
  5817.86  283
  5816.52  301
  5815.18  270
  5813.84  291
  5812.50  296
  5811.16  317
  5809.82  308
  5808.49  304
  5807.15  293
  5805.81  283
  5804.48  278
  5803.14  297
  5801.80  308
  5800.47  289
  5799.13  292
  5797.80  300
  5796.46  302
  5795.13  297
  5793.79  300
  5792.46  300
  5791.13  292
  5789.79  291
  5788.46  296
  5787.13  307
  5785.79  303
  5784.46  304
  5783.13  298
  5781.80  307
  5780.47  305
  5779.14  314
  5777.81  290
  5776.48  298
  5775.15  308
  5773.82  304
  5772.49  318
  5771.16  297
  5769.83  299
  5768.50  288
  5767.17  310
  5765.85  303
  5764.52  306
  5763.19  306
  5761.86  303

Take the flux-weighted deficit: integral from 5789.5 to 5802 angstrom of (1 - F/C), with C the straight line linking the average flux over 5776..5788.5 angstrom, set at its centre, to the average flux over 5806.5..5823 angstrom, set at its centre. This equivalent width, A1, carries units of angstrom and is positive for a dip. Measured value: 0.1 angstrom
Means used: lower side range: 303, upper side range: 294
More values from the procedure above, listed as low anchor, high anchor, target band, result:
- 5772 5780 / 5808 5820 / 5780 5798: 0.1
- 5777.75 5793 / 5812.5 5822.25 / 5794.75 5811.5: -0.2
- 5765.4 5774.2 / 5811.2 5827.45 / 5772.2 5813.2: -0.4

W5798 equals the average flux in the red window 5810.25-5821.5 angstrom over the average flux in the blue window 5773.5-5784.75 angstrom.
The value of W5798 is 0.96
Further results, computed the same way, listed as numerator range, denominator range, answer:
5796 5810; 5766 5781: 0.98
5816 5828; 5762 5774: 0.96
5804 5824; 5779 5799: 0.97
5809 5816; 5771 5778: 0.98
